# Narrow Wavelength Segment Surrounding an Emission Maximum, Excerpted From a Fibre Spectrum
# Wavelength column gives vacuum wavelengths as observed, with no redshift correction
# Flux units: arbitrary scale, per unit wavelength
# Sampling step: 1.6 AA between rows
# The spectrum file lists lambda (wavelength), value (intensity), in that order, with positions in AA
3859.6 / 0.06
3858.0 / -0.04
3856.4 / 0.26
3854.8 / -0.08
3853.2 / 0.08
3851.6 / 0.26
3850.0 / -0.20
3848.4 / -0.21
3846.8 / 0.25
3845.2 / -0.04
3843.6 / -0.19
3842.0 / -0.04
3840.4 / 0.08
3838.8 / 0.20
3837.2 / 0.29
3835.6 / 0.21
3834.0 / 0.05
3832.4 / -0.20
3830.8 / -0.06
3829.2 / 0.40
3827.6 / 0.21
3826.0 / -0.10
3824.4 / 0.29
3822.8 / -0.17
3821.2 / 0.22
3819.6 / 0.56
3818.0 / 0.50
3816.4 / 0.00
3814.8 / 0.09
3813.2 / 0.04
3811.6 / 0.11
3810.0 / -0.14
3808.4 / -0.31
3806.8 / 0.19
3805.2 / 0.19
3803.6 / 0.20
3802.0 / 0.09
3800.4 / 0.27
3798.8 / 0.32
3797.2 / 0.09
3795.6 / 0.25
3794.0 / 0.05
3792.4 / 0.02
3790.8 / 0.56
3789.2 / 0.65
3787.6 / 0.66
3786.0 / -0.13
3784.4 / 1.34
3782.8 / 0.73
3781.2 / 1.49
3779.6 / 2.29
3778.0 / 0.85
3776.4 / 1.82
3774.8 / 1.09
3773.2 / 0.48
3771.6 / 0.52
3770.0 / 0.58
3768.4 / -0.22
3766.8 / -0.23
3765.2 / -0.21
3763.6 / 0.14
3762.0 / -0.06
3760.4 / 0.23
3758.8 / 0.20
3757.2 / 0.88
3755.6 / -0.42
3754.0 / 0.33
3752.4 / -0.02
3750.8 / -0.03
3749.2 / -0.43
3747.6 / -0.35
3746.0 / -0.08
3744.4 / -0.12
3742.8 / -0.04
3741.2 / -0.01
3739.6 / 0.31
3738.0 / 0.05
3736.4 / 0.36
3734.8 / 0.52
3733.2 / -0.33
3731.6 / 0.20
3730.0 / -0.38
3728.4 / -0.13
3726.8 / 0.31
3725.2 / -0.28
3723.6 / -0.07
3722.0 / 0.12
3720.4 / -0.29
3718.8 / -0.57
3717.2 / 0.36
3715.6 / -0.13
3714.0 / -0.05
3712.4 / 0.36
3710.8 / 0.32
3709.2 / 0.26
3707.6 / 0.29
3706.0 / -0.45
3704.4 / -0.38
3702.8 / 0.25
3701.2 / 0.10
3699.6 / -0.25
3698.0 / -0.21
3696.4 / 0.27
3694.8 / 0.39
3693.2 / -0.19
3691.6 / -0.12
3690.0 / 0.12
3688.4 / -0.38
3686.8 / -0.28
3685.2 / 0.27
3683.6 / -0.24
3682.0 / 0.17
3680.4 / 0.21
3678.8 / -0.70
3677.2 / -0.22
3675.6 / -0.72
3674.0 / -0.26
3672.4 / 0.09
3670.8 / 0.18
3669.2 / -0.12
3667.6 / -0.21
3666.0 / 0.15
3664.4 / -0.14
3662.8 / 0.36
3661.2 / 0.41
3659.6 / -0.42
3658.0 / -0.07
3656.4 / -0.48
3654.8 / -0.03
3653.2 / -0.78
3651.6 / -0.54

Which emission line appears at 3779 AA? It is Lyman alpha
